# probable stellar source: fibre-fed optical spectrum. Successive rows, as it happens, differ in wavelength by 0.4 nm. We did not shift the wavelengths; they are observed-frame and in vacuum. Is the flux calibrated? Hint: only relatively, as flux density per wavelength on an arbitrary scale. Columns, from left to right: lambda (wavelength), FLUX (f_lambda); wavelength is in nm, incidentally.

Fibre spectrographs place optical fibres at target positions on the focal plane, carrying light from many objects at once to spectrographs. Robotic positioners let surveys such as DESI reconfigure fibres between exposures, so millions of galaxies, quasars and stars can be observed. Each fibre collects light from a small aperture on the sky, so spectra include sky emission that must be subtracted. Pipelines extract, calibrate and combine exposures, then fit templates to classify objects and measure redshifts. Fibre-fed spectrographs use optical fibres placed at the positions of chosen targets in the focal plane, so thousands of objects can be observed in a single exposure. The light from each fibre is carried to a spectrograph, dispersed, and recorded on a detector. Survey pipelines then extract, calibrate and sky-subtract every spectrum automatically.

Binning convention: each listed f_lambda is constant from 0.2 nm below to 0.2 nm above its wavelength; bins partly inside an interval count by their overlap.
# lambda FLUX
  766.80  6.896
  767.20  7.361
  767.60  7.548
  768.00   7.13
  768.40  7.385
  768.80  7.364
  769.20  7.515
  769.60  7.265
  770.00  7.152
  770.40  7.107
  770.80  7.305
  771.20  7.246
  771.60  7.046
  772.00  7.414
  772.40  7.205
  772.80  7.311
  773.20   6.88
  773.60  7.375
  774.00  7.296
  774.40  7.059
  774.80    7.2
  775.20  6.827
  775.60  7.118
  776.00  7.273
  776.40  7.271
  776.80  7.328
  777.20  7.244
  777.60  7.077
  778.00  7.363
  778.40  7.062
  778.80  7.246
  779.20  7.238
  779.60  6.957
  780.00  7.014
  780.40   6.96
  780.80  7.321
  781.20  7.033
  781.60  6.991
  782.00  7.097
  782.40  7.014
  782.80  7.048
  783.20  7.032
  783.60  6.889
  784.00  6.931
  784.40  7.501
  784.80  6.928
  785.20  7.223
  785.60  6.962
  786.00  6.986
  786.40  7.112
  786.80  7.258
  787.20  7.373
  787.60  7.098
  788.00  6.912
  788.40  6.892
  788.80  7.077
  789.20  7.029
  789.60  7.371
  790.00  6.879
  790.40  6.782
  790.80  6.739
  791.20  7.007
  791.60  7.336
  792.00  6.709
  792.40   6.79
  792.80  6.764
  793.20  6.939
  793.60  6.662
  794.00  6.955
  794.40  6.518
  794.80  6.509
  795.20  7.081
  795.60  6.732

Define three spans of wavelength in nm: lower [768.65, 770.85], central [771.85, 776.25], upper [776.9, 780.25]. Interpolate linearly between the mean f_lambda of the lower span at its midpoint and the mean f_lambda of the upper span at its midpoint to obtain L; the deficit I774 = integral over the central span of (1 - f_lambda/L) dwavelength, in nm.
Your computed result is 0.03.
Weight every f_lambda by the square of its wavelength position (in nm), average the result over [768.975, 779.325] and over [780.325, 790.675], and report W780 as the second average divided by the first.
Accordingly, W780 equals 1.01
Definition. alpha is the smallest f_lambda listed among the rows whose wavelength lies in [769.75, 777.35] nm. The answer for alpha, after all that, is 6.827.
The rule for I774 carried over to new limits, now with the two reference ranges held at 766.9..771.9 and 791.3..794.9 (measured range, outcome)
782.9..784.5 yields -0.01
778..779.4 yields -0.02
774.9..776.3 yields 0.01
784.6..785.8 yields -0.01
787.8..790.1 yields -0.05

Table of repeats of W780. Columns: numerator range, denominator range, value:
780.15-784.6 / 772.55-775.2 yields 1.01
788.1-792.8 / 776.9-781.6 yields 1.00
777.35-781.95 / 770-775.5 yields 1.01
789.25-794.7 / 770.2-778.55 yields 1.00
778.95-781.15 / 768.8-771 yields 1.00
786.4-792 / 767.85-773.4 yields 1.02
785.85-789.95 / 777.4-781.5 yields 1.02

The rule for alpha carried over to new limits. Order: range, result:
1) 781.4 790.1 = 6.879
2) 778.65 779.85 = 6.957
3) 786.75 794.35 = 6.662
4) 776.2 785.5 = 6.889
